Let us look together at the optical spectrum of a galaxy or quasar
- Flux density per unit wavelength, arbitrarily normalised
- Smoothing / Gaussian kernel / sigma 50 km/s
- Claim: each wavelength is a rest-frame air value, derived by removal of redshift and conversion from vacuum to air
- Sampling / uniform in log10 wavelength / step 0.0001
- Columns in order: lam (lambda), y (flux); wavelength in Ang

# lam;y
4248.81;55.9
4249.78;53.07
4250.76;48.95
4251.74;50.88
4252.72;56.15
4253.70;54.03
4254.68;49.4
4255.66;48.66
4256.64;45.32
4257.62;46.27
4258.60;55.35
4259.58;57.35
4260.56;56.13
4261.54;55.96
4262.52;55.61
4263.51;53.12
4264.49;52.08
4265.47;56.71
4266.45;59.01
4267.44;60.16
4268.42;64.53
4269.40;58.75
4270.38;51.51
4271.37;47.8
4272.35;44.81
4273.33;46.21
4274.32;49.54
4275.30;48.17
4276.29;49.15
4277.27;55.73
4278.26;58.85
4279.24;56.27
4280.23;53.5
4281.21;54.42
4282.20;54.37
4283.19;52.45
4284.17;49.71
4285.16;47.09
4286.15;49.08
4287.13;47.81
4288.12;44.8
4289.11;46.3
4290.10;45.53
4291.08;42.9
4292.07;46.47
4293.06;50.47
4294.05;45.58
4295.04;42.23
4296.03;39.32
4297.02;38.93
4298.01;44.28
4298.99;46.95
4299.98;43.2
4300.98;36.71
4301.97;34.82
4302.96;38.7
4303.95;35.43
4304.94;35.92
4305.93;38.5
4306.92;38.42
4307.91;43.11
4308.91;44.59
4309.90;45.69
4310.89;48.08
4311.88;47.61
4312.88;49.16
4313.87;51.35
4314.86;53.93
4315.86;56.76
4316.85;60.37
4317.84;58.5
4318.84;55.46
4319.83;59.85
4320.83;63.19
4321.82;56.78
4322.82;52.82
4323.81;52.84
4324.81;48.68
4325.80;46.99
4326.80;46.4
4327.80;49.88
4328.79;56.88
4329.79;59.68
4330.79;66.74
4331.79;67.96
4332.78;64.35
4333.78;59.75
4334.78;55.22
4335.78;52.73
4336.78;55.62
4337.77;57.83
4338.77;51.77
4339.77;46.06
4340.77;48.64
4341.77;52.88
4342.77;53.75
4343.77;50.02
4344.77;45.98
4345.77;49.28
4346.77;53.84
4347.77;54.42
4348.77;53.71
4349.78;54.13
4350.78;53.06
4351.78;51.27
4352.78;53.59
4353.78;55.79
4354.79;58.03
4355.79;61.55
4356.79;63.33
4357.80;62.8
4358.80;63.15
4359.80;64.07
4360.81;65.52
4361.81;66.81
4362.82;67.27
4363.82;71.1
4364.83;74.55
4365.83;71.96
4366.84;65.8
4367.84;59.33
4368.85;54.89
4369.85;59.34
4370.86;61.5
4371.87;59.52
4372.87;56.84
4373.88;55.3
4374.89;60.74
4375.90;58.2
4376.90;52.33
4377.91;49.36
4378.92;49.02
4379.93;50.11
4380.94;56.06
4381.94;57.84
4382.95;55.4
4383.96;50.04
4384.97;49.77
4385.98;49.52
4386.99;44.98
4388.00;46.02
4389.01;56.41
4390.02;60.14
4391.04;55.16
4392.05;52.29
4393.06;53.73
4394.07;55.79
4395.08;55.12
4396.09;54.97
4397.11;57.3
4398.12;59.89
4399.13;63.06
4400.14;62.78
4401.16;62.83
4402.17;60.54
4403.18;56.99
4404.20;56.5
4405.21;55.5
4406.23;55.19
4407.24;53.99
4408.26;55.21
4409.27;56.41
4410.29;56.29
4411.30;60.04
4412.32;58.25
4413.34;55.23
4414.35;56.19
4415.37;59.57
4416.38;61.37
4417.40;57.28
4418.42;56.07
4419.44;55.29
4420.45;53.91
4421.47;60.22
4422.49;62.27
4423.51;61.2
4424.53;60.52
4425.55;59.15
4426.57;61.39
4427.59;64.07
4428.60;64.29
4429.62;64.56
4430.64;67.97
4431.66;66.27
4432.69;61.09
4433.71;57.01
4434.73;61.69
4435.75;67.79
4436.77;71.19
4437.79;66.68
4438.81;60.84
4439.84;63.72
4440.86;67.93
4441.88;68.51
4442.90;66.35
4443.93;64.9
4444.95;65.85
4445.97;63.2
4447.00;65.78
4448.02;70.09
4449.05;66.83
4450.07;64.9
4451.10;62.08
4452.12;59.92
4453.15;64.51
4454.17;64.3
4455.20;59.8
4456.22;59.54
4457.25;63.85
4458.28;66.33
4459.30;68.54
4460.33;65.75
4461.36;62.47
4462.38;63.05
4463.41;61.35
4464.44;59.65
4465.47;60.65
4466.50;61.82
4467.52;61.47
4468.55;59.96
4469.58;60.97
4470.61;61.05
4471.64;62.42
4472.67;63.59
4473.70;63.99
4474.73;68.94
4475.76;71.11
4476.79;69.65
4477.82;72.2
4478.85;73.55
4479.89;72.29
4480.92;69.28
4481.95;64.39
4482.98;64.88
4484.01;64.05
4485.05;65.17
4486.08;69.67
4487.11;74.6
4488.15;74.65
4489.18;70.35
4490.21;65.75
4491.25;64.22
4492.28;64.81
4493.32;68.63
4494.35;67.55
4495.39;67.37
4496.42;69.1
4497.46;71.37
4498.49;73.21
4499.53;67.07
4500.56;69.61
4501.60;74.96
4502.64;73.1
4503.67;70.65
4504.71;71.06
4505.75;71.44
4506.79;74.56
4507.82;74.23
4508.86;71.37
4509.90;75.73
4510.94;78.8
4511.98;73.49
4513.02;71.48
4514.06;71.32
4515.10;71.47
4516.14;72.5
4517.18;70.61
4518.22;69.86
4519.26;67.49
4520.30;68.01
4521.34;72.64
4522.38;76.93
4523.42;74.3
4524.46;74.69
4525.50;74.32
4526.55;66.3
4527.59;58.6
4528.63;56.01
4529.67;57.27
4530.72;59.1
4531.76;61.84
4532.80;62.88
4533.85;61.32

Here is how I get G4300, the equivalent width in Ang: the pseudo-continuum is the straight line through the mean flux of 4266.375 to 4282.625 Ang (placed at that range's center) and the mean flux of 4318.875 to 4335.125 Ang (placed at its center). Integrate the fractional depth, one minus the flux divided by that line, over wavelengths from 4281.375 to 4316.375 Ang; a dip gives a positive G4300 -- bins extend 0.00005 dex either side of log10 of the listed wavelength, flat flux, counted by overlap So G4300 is 6.3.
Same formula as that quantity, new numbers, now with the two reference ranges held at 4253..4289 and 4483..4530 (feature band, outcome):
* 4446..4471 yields 1.24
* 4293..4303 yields 2.34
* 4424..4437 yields 0.18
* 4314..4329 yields 0.45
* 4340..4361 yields 1.08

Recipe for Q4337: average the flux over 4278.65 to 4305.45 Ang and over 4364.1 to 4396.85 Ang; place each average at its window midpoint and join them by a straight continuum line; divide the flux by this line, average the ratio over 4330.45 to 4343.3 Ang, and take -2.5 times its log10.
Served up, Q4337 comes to -0.11 mag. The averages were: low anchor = 45.3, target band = 56.3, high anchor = 56.1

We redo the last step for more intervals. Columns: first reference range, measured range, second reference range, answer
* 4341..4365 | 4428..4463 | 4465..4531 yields 0.00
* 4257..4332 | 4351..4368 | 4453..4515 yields -0.13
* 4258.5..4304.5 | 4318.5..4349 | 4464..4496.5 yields -0.01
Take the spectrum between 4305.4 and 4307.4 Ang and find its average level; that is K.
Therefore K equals 38.5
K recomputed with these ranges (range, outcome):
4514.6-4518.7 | 71.1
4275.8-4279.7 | 55.1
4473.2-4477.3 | 68.5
